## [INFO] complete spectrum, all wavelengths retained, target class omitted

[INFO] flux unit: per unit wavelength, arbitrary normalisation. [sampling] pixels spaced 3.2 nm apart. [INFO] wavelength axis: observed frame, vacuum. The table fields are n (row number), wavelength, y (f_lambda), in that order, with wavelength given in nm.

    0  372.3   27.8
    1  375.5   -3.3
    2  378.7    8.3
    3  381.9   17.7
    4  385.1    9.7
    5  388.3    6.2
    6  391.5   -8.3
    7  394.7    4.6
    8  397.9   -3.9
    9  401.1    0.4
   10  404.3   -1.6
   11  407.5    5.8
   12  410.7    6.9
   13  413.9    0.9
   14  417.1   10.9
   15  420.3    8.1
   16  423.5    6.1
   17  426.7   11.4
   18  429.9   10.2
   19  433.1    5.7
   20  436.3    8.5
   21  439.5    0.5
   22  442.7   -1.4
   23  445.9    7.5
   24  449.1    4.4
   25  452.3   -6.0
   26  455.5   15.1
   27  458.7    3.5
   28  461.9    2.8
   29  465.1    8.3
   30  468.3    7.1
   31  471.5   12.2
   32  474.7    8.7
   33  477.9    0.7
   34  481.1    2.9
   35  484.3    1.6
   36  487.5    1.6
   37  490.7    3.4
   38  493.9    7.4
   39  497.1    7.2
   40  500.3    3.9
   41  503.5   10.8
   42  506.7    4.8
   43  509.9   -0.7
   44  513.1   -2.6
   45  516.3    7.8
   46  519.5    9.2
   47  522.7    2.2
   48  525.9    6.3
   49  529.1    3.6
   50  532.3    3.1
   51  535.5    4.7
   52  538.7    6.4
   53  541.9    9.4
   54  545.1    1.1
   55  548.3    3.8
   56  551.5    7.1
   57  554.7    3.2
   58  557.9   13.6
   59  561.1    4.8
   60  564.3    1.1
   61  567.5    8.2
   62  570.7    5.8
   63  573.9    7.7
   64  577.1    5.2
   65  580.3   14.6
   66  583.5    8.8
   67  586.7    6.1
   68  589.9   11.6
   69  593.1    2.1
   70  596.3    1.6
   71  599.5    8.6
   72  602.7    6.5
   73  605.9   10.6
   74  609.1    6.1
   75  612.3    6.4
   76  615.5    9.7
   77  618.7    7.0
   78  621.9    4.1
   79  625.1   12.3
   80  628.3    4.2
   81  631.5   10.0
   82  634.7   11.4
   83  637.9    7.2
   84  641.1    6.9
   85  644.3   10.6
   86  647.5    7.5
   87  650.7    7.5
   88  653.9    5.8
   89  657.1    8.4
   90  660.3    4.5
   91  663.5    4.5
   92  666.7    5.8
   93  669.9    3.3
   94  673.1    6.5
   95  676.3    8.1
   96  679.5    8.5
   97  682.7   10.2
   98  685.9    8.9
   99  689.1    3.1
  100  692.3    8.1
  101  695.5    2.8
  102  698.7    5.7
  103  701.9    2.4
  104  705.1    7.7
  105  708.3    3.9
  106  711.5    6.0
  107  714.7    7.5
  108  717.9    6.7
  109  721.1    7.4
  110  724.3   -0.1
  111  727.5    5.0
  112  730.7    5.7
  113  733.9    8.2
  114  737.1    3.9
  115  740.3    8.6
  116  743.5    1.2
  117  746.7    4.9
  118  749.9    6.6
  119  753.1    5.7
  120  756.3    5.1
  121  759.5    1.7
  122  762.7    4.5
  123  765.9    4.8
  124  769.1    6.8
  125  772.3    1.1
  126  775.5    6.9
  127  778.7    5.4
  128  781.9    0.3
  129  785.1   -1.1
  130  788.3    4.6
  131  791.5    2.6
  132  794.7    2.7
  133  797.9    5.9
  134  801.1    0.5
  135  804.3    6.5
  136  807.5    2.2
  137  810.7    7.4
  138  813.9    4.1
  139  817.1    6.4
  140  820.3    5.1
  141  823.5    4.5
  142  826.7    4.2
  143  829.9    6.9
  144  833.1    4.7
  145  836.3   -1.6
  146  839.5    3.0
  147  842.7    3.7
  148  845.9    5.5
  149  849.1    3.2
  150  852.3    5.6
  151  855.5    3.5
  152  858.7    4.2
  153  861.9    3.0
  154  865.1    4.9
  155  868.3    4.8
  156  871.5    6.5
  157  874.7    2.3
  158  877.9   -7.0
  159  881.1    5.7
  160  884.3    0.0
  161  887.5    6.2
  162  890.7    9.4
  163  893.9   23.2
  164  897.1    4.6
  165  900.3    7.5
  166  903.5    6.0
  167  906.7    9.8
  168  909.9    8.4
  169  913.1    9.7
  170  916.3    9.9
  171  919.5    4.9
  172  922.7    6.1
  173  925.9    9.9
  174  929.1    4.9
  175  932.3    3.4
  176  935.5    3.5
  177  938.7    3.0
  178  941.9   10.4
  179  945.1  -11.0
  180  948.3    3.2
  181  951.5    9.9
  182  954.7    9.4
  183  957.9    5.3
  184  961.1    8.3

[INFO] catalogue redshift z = 1.39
